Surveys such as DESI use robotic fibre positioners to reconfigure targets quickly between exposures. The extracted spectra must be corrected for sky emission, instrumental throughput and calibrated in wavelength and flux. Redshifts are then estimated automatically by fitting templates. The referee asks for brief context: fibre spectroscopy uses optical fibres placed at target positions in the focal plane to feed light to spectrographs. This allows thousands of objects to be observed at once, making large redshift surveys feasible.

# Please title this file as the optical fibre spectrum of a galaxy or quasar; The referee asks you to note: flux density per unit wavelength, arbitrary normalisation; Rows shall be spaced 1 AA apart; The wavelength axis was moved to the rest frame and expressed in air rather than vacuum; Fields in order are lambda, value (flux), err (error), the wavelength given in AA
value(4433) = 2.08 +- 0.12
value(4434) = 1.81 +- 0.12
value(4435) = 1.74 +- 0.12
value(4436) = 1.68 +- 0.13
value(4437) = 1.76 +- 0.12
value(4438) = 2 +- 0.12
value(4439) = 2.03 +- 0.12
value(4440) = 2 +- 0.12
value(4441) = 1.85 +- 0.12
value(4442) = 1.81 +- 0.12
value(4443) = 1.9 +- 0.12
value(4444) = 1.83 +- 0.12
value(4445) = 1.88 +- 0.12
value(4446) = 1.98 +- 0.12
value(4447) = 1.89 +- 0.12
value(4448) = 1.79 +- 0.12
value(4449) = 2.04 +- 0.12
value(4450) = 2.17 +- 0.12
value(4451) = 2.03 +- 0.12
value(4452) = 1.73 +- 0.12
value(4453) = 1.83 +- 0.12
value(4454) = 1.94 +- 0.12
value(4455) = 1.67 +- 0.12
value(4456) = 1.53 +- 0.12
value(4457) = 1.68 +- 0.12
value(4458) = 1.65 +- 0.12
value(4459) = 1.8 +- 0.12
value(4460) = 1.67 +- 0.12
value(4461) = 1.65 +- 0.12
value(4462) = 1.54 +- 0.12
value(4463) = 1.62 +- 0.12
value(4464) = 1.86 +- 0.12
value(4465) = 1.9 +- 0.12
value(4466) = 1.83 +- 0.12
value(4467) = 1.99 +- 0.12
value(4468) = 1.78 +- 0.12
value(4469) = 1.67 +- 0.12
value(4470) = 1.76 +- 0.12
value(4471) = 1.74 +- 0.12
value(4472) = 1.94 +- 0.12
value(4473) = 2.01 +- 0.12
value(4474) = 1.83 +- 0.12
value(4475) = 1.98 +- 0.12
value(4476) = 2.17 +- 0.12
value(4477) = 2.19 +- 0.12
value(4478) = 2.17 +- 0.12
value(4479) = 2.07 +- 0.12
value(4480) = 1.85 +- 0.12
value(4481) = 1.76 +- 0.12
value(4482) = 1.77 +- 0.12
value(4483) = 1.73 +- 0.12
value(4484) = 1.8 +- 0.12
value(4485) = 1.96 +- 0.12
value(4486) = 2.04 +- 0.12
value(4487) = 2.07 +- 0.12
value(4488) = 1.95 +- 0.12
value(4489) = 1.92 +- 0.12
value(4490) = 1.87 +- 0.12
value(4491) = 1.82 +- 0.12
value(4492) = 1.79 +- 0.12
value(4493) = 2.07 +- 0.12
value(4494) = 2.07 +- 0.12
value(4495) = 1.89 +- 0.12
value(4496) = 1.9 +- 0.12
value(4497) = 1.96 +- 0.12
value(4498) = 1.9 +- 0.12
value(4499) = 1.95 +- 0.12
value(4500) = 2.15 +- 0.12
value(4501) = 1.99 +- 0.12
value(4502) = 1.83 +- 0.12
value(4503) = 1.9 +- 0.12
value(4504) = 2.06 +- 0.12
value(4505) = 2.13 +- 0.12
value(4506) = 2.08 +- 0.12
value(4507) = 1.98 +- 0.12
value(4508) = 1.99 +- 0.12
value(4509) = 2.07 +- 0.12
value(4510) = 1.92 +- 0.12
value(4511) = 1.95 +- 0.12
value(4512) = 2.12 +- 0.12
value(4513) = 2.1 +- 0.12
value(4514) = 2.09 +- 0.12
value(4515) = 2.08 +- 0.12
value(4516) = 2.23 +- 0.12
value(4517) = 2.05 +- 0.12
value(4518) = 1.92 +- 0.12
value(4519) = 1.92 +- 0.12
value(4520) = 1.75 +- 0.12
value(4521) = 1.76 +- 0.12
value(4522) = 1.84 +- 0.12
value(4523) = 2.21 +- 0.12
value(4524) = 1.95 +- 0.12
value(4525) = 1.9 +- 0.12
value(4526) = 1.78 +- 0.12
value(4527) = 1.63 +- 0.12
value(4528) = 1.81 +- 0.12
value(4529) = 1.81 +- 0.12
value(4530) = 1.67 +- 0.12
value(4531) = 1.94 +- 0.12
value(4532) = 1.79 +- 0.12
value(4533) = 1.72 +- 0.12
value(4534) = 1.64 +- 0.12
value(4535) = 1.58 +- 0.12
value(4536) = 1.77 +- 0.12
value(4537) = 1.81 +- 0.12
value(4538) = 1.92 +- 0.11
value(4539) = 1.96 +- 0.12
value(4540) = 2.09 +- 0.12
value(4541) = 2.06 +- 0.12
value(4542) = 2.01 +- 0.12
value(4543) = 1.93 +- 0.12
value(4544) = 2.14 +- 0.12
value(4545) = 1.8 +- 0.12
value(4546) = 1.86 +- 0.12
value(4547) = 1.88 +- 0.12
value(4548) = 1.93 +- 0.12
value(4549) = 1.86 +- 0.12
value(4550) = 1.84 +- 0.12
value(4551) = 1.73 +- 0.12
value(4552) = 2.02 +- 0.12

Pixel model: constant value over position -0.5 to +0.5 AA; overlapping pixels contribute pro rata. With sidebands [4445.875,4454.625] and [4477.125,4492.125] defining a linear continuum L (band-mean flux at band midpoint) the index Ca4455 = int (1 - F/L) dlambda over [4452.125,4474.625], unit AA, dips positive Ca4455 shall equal 1.81 AA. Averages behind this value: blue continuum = 1.93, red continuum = 1.91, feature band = 1.77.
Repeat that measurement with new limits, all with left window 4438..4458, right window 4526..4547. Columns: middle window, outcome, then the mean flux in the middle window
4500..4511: -0.9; 2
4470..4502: -1.4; 1.94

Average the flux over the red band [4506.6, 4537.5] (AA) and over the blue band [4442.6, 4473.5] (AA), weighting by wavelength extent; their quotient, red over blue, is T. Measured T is 1.04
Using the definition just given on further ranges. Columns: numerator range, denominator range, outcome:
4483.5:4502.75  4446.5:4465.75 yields 1.09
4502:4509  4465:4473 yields 1.10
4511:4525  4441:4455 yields 1.05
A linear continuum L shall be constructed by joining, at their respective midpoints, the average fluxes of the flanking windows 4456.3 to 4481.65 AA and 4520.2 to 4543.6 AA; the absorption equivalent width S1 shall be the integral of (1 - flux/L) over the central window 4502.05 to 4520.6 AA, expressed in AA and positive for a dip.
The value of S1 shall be -1.65 AA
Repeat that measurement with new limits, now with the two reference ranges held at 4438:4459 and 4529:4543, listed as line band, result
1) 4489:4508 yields -1.1 AA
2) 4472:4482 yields -0.7 AA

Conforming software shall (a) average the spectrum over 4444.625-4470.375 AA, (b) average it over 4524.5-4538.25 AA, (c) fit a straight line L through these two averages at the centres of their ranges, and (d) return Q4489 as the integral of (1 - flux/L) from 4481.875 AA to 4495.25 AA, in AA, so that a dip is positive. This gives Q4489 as -0.95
